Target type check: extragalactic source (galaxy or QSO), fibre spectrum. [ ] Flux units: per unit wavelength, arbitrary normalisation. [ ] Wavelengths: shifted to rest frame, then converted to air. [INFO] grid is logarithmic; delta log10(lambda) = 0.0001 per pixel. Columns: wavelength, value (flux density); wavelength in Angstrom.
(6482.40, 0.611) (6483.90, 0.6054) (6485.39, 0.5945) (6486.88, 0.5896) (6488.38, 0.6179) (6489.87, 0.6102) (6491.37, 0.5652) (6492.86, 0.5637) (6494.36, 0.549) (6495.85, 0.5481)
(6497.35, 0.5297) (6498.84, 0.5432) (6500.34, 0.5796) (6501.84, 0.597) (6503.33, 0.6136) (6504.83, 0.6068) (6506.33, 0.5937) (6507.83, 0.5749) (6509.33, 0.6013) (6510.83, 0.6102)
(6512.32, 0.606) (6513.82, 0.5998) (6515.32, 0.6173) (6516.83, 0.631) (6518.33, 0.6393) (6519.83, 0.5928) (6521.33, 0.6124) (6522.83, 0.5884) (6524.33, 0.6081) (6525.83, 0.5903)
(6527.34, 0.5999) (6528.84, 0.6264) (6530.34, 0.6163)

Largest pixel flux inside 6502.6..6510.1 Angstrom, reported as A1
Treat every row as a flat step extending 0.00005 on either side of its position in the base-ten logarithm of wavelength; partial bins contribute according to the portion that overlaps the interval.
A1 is 0.6136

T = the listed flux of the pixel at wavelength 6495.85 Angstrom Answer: 0.5481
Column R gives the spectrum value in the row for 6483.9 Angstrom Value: 0.6054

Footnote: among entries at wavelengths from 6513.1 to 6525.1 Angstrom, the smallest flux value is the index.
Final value 0.5884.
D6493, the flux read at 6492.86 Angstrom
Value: 0.5637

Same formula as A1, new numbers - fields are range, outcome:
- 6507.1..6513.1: 0.6102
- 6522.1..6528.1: 0.6081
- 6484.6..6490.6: 0.6179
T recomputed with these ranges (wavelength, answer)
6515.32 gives 0.6173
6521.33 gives 0.6124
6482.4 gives 0.611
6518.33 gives 0.6393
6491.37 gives 0.5652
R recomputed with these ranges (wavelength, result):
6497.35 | 0.5297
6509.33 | 0.6013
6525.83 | 0.5903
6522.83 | 0.5884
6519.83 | 0.5928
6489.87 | 0.6102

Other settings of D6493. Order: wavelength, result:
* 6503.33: 0.6136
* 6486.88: 0.5896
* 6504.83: 0.6068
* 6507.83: 0.5749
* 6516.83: 0.631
